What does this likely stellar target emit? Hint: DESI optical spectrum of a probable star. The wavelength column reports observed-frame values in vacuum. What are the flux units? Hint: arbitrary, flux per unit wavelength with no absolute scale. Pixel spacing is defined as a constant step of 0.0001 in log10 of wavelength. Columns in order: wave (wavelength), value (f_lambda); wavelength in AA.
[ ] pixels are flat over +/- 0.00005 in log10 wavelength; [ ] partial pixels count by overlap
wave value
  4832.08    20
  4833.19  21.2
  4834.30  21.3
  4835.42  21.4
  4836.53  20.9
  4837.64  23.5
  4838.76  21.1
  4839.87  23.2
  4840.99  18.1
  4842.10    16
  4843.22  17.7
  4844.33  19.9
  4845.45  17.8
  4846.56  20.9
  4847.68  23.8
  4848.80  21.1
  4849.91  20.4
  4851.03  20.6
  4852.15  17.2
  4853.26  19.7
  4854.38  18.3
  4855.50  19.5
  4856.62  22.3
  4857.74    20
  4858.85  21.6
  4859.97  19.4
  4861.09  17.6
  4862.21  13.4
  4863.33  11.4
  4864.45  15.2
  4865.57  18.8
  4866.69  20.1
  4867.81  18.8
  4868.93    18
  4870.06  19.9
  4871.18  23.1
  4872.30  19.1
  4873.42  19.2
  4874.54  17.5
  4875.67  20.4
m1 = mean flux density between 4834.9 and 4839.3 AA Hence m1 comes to 21.7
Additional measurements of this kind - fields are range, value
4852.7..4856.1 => 19.2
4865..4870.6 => 19.1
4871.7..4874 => 19.3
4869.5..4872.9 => 20.7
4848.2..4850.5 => 20.8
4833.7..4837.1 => 21.2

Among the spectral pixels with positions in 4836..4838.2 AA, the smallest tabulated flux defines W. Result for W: 20.9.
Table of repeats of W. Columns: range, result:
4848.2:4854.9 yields 17.2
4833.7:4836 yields 21.3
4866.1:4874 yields 18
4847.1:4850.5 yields 20.4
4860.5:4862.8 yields 13.4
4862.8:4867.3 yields 11.4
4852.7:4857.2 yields 18.3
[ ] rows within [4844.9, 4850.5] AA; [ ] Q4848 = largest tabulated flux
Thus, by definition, 23.8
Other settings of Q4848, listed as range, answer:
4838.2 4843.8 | 23.2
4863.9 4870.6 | 20.1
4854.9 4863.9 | 22.3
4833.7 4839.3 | 23.5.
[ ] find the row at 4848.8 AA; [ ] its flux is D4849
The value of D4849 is 21.1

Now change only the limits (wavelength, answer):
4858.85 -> 21.6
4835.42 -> 21.4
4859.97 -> 19.4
